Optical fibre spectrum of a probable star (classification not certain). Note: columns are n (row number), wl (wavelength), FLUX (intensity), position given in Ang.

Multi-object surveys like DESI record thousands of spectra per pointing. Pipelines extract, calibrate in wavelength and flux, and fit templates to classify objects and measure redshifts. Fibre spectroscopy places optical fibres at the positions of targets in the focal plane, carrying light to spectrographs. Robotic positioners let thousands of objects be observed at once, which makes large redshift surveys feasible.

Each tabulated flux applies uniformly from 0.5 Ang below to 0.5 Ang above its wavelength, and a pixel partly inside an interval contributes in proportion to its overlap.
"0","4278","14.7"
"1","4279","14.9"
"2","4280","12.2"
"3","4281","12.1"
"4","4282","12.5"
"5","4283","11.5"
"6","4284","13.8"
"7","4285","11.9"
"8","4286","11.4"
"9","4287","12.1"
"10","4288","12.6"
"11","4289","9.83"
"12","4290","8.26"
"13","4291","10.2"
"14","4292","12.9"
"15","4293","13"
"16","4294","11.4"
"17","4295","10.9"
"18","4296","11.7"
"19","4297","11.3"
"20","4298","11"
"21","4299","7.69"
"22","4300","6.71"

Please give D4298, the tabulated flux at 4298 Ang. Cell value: 11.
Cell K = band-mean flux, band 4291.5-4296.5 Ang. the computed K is 12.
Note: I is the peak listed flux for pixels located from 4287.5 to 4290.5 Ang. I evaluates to 12.6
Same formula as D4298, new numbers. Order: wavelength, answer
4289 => 9.83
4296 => 11.7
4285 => 11.9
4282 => 12.5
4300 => 6.71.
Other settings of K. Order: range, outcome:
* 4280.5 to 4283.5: 12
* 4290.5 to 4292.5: 11.6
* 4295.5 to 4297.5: 11.5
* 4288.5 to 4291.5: 9.43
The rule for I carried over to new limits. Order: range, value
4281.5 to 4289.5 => 13.8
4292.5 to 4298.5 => 13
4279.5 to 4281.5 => 12.2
